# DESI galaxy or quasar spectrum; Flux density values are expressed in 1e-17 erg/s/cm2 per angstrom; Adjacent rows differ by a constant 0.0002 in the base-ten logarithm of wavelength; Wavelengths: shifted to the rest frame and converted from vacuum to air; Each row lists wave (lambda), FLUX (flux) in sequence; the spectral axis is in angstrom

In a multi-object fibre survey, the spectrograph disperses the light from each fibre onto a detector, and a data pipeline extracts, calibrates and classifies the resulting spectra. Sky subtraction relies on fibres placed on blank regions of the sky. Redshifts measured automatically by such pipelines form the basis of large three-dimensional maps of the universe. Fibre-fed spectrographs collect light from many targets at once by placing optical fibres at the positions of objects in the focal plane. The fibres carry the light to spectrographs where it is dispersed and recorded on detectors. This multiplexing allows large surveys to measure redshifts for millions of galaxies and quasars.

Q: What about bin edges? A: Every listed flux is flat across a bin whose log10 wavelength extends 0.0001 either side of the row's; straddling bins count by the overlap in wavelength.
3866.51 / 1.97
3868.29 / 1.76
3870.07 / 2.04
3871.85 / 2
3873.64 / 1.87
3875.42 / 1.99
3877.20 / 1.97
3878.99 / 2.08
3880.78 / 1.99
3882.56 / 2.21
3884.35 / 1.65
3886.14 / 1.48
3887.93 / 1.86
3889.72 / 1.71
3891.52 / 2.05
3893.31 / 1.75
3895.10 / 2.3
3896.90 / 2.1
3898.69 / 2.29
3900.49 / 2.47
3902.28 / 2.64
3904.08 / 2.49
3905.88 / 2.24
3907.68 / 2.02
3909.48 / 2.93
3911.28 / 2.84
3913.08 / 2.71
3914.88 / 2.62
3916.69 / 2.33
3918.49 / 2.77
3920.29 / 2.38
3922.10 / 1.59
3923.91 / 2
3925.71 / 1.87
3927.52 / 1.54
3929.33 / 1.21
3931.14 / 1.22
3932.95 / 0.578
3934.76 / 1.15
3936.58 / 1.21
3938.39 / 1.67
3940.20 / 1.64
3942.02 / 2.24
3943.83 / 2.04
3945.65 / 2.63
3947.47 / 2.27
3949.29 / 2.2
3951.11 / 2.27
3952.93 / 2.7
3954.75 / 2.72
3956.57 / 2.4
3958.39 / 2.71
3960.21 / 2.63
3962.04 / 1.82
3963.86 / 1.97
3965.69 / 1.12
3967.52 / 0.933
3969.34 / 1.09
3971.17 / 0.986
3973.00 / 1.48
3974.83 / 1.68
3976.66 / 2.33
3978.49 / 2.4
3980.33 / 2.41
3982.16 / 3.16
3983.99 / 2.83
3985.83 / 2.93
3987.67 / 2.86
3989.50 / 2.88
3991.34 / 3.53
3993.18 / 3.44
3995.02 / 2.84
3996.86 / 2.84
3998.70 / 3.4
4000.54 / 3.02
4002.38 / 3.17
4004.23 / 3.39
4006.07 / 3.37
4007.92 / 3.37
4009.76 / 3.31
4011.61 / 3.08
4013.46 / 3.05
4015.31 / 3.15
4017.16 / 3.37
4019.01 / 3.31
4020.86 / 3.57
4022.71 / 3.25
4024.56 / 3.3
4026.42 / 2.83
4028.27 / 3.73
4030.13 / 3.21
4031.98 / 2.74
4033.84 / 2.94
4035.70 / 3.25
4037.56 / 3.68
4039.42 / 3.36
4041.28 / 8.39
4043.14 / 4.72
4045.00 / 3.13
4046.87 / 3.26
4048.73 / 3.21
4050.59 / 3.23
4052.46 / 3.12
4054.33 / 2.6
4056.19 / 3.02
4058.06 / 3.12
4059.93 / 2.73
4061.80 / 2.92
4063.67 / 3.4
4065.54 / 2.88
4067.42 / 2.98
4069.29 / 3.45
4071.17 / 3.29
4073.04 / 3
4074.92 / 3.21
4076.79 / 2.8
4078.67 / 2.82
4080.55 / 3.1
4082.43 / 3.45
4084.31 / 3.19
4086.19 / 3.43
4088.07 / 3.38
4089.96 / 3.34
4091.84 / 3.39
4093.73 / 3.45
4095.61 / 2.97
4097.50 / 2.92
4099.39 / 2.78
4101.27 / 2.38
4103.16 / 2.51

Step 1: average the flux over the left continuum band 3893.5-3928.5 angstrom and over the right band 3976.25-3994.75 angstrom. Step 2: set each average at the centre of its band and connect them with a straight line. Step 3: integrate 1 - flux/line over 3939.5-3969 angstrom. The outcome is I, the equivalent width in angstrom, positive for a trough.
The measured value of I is 5.7 angstrom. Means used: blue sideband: 2.31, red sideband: 2.89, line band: 2.13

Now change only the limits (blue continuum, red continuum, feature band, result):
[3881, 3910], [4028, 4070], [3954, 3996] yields 7.5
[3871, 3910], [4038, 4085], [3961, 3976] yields 7.1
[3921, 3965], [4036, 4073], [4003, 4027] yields -2.8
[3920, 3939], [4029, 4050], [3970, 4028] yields 0.6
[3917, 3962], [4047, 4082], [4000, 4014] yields -3.6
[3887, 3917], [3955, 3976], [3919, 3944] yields 5.5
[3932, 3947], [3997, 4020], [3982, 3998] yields -1.3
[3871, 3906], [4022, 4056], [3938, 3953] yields 2.6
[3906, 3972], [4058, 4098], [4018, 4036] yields -3.3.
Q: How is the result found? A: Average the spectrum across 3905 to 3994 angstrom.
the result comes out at 2.15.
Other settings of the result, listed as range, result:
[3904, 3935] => 2.03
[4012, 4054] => 3.52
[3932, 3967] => 1.99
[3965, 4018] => 2.68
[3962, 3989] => 2.02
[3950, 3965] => 2.38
